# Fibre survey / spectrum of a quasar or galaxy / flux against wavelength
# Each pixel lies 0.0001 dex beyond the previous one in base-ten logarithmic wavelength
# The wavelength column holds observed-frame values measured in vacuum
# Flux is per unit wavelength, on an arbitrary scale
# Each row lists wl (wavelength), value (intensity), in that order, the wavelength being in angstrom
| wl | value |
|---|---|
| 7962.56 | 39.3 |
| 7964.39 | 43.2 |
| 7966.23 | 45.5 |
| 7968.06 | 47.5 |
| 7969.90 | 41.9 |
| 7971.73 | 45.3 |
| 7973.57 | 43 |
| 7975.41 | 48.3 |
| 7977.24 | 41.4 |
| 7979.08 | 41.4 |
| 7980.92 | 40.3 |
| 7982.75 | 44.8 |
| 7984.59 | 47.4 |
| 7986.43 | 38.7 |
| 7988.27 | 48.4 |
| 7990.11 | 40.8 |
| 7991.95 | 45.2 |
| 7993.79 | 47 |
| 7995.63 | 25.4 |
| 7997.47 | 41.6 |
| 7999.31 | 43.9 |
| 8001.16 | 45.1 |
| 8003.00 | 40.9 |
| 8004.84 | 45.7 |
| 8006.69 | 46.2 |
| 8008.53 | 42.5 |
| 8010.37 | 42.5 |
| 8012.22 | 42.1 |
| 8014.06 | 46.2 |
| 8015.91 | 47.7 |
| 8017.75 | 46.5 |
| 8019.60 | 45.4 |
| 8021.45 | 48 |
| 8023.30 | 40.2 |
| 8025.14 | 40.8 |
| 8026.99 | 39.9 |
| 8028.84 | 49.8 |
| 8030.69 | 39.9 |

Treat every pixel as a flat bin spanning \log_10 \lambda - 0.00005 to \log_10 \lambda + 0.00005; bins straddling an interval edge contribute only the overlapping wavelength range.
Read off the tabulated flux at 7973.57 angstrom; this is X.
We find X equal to 43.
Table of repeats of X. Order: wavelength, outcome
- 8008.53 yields 42.5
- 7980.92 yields 40.3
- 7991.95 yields 45.2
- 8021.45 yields 48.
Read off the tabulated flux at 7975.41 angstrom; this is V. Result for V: 48.3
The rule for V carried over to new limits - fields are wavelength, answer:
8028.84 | 49.8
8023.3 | 40.2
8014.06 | 46.2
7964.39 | 43.2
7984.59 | 47.4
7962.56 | 39.3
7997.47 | 41.6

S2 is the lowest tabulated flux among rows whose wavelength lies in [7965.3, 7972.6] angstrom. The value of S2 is 41.9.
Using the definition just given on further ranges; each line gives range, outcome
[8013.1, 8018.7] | 46.2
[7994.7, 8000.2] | 25.4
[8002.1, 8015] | 40.9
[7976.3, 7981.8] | 40.3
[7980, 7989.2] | 38.7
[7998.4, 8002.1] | 43.9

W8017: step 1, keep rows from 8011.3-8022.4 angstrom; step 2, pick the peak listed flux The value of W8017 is 48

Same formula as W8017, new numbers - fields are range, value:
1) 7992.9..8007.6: 47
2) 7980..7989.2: 48.4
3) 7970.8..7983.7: 48.3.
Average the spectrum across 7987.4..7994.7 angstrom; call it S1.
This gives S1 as 45.3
